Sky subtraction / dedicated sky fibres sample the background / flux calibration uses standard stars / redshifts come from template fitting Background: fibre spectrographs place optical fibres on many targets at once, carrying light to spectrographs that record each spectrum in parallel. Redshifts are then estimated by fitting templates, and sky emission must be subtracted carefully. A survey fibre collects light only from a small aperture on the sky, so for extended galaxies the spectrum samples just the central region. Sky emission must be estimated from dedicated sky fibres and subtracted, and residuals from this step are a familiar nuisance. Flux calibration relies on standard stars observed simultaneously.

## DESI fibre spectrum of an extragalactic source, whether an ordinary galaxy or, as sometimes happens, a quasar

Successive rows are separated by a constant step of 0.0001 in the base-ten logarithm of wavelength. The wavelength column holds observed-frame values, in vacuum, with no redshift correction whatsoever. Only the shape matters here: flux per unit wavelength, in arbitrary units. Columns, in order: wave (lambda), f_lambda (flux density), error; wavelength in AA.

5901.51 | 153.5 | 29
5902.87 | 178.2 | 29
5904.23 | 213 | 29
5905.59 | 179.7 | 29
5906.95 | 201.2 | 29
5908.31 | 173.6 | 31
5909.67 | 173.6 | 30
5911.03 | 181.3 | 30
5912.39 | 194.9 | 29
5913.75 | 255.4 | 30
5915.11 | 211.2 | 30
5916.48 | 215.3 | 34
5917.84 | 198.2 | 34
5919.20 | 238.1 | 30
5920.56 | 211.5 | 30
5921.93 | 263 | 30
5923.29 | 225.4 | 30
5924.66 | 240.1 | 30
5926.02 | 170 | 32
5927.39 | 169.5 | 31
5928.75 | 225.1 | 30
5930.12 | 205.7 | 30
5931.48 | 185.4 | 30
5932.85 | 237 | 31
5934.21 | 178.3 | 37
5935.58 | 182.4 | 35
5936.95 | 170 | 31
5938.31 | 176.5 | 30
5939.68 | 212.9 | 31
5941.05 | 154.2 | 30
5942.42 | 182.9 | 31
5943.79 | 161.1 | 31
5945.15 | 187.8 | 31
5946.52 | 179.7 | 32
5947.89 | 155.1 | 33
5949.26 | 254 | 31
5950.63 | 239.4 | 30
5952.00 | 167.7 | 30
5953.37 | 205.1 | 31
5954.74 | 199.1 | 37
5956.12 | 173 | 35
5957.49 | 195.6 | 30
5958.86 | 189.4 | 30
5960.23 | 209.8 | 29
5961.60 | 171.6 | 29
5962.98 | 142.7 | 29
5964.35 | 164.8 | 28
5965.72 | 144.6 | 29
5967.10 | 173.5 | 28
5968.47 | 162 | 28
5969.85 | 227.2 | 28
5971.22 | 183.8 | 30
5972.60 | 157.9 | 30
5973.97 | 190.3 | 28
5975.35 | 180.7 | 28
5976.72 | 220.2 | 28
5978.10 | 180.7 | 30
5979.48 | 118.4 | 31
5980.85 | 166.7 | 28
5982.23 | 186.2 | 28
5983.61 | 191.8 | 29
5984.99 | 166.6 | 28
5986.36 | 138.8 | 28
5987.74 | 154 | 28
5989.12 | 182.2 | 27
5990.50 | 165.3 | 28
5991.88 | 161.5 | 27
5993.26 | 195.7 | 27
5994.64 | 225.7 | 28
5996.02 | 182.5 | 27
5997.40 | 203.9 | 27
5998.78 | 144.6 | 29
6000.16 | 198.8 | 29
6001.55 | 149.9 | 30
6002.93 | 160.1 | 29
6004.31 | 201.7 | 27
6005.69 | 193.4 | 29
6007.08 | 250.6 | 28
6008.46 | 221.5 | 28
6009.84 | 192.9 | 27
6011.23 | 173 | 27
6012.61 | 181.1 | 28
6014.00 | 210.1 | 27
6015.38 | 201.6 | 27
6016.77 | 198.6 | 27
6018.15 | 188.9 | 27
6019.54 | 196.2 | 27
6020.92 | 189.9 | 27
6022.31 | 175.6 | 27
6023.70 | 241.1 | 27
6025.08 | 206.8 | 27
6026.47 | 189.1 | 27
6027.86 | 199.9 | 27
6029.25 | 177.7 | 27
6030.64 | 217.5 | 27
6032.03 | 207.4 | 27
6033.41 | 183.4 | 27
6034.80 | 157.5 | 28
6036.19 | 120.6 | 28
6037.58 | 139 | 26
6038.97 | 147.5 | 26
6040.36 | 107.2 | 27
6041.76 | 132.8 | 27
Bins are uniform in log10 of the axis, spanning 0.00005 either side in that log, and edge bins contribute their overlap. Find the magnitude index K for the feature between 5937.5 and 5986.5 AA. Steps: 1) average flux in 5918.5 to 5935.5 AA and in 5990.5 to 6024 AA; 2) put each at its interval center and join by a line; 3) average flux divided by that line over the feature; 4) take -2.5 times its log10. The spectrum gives 0.123 mag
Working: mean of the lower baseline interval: 211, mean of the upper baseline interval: 192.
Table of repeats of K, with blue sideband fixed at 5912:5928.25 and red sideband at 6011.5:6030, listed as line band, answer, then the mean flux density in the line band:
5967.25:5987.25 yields 0.16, 176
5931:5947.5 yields 0.16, 183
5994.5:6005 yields 0.11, 181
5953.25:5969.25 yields 0.18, 177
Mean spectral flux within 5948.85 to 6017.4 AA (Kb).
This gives 185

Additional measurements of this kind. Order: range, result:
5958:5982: 176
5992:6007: 187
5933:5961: 190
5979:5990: 164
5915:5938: 207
